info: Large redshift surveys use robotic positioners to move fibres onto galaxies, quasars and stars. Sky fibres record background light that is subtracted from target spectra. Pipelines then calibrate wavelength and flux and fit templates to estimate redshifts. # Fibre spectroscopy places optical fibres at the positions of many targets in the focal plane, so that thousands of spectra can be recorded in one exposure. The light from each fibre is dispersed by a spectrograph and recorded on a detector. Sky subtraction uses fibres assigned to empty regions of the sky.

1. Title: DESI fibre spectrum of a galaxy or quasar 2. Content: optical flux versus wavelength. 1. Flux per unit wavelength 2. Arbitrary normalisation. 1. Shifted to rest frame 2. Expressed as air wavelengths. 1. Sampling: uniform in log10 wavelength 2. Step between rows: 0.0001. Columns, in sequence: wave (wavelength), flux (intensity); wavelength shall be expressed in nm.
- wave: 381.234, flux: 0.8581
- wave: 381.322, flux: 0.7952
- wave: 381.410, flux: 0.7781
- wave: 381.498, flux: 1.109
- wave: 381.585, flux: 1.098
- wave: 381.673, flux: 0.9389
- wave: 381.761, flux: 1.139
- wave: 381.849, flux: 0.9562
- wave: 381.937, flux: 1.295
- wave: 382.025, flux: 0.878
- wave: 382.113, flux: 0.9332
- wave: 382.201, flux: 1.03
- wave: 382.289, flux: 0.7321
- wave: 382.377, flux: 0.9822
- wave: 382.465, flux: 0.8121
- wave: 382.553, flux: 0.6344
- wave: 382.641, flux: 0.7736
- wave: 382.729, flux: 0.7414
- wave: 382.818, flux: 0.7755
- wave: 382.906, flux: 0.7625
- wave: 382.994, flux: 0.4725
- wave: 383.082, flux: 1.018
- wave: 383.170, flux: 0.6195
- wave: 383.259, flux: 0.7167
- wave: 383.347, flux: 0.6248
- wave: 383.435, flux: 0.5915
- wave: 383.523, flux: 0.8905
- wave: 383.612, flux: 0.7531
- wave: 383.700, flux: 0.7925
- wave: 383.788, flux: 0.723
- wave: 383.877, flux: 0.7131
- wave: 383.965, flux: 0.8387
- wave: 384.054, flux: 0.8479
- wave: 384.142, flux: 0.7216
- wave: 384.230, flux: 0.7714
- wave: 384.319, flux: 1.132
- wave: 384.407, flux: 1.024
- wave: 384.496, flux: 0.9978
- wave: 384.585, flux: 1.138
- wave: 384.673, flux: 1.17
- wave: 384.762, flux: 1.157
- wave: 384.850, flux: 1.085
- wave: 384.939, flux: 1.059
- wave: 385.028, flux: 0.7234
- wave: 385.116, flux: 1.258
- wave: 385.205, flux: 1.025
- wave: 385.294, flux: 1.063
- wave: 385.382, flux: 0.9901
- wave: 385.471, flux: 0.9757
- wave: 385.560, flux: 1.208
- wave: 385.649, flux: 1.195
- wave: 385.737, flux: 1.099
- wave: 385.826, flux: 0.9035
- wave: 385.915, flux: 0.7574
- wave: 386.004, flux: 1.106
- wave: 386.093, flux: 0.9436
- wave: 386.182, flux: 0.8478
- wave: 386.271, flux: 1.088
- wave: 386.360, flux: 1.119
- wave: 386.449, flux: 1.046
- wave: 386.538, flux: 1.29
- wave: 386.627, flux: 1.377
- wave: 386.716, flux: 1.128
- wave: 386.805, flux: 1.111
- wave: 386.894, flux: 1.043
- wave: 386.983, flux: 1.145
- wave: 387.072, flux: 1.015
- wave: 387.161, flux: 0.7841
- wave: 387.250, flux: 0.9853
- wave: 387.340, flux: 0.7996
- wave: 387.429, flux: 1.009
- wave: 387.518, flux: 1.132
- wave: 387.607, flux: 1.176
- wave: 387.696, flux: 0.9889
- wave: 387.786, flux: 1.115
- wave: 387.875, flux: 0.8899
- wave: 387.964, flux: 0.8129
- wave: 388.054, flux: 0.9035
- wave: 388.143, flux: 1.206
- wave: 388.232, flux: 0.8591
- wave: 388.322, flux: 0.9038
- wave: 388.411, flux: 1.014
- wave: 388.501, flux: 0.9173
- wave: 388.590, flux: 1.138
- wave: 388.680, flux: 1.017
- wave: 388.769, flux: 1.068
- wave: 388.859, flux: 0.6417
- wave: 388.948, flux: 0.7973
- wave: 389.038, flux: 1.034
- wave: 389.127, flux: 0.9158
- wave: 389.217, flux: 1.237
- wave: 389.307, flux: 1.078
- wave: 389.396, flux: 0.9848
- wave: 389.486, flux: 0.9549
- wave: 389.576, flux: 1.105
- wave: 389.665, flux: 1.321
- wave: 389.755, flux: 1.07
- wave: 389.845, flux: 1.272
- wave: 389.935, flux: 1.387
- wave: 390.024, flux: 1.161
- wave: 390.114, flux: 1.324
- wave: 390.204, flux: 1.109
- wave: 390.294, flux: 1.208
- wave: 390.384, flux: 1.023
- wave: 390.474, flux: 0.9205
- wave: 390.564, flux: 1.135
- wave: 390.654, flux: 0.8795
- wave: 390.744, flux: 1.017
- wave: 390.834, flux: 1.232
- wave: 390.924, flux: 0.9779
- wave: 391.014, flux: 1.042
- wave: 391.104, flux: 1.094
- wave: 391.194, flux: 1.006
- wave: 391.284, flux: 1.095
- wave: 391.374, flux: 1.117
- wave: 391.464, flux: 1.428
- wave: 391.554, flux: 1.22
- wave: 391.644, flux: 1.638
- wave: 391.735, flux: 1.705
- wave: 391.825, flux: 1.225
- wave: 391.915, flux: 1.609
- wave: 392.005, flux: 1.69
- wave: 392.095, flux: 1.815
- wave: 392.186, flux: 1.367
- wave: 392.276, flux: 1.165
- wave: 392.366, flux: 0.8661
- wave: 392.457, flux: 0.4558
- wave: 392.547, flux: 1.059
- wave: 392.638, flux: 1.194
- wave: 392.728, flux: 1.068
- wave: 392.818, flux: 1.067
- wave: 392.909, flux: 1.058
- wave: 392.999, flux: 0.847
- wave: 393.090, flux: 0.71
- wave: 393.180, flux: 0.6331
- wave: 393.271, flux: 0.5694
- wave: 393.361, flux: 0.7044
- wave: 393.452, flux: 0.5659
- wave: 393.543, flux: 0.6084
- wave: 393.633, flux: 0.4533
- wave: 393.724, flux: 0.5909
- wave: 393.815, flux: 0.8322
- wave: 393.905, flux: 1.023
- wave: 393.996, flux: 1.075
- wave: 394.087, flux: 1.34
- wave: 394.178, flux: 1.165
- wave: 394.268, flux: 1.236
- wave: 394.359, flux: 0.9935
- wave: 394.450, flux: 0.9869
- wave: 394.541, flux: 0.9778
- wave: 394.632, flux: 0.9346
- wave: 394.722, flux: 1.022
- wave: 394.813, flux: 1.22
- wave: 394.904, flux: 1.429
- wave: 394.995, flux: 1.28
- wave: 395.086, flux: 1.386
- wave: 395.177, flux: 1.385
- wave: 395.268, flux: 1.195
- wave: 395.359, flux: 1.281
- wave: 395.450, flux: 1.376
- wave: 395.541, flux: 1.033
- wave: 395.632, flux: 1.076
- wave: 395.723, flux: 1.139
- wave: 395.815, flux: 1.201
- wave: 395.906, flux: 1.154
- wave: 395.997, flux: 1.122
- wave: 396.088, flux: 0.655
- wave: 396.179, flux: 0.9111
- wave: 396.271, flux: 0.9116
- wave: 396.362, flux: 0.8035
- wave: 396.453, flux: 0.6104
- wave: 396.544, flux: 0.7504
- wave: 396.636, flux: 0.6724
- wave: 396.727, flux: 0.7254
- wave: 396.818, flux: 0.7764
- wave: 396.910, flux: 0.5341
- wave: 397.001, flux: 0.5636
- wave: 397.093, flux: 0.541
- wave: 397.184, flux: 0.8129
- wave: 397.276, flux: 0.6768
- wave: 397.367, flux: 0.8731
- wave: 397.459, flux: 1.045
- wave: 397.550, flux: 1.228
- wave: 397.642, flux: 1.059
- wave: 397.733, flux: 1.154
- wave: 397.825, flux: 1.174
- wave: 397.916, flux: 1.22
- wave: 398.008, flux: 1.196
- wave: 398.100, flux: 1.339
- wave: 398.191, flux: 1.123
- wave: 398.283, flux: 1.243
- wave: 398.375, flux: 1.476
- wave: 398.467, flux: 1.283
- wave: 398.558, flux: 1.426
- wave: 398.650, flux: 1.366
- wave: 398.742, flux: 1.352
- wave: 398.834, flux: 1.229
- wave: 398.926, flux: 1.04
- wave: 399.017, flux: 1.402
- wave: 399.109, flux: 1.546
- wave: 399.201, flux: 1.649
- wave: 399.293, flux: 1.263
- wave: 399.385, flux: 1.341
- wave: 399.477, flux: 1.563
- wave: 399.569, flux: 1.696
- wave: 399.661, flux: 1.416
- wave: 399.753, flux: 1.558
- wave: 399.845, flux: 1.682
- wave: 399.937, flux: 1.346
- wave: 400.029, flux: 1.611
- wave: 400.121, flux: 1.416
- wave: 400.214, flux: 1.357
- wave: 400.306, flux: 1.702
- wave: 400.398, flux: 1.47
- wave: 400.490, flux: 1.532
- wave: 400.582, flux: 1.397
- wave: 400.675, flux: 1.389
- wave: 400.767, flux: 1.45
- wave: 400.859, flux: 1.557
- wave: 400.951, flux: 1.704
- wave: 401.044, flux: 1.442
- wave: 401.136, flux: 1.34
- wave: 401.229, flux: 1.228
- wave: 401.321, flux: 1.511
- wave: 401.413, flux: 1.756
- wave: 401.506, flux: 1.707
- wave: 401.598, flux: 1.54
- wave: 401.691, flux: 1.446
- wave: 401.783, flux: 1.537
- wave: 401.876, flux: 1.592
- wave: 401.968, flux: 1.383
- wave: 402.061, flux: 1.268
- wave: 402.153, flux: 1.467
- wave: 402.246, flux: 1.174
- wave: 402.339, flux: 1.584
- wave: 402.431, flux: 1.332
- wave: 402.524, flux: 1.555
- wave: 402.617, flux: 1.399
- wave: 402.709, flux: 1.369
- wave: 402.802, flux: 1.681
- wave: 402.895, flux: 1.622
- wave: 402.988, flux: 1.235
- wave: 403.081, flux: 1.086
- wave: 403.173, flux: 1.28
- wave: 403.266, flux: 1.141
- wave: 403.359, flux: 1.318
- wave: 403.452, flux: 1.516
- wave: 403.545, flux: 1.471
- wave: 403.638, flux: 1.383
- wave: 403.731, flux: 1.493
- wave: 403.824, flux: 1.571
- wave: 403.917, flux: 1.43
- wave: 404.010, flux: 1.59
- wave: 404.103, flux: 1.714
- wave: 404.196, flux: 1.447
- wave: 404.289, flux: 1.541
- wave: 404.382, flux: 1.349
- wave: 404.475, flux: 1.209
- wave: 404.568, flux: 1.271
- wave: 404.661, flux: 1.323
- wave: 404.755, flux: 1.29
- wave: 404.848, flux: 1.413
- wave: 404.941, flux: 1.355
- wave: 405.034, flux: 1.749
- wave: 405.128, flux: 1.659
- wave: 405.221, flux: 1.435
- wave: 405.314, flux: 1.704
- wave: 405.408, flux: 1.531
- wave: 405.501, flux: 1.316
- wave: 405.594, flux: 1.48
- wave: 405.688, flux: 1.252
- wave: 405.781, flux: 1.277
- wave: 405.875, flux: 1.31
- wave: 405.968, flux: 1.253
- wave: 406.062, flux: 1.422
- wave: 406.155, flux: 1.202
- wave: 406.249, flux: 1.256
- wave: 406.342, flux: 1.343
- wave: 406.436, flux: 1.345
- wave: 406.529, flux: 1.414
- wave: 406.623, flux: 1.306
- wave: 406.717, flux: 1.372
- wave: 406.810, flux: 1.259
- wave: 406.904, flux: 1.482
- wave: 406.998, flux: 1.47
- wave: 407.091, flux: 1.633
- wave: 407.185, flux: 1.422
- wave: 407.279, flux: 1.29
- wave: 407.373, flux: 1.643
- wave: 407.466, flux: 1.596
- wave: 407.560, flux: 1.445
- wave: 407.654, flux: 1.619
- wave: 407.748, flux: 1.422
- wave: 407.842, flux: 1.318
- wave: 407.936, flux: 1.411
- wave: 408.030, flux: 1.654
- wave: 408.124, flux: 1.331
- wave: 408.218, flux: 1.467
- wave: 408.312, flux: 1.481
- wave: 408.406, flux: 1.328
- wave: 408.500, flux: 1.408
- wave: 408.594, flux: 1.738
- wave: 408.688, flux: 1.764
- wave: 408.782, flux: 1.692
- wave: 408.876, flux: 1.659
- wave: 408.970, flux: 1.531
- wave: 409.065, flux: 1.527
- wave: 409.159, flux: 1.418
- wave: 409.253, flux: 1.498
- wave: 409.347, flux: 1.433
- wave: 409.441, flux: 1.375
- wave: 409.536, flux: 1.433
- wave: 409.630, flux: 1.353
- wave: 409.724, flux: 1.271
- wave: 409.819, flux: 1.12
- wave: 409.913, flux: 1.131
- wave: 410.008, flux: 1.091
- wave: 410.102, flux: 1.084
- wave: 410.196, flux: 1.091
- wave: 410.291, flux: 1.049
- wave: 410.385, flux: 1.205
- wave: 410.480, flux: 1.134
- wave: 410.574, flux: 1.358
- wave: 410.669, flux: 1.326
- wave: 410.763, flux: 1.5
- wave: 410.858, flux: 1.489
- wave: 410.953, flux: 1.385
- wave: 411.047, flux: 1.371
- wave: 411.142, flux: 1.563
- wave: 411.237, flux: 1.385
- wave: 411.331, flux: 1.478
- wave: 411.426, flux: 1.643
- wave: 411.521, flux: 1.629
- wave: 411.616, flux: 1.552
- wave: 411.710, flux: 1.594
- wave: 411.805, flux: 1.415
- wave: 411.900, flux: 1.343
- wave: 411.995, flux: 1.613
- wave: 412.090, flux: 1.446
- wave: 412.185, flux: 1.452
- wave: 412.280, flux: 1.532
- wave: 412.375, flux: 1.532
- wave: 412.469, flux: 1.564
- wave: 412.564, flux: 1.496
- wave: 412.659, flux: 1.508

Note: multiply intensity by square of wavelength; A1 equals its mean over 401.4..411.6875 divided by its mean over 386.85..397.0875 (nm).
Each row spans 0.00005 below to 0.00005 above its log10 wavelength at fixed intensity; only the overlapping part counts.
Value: 1.48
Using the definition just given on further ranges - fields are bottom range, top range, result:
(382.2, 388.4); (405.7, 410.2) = 1.67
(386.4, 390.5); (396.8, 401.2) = 1.29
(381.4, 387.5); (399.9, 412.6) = 1.69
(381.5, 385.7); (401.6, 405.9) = 1.73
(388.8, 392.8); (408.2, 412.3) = 1.36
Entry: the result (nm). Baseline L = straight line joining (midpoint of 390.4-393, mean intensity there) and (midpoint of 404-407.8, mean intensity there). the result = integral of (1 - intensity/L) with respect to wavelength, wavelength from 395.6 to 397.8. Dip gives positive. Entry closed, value 0.67 nm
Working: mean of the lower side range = 1.18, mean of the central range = 0.876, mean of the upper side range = 1.42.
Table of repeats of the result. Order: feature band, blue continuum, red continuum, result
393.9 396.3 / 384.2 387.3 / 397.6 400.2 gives 0.26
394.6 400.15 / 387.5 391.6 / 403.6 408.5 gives 0.38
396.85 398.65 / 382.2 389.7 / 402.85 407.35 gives 0.26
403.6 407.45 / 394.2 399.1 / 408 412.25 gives -0.36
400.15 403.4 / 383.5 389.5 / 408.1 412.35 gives -0.46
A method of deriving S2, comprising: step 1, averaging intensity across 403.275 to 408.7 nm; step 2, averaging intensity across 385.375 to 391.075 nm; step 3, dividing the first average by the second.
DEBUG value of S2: 1.37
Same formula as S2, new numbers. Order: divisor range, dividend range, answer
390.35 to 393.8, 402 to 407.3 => 1.34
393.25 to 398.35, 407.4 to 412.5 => 1.45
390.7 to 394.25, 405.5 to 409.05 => 1.36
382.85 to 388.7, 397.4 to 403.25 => 1.45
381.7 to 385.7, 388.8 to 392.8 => 1.27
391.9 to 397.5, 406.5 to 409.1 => 1.52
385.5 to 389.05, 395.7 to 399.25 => 1.04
